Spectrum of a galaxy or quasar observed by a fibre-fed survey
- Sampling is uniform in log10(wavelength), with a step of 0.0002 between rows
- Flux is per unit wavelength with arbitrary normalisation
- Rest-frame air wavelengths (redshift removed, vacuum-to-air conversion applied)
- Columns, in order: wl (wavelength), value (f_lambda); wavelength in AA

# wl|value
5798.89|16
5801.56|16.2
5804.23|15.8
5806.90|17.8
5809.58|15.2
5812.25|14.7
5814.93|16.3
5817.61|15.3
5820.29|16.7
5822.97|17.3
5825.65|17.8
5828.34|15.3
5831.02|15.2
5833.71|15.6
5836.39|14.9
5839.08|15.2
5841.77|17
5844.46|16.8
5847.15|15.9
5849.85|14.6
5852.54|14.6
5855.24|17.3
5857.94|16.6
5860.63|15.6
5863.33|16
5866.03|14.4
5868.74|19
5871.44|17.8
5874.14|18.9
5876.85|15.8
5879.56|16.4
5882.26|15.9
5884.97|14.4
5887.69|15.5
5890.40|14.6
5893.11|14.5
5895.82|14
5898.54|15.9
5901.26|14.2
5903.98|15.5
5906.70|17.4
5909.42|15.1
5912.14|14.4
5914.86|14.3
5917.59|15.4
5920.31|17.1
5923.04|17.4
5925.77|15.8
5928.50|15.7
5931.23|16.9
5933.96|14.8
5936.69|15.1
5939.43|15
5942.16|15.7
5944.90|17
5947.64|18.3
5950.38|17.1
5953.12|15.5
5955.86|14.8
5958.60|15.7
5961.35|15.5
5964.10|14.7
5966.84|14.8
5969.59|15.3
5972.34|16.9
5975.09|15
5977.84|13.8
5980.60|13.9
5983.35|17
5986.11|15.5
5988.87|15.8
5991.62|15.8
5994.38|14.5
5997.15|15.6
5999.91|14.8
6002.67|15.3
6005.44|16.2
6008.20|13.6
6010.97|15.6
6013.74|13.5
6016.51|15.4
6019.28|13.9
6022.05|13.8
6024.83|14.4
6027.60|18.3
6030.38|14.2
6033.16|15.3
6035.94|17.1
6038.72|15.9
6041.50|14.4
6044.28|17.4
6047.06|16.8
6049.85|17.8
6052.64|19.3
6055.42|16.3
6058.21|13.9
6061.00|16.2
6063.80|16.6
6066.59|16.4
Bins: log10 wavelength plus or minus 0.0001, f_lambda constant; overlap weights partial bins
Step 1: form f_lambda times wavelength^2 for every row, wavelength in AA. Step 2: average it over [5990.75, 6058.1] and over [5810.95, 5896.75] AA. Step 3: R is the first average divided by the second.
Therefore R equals 1.04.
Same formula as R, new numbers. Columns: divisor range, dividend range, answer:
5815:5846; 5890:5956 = 1.01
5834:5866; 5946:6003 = 1.02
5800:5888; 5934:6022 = 1.00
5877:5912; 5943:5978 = 1.06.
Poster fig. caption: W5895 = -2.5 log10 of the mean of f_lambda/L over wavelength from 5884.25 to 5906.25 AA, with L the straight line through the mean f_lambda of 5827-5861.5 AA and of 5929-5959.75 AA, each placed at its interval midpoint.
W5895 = 0.07 mag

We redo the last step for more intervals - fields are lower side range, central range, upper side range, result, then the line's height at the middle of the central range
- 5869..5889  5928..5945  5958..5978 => 0.005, 15.7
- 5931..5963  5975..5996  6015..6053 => 0.051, 15.9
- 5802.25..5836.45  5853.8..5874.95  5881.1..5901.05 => -0.106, 15.3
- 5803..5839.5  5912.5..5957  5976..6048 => -0.028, 15.6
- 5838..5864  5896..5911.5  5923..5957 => 0.040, 16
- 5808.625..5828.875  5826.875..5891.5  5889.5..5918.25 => -0.026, 15.6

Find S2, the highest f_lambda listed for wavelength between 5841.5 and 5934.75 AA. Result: 19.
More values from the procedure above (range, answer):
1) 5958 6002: 17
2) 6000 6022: 16.2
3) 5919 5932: 17.4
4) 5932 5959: 18.3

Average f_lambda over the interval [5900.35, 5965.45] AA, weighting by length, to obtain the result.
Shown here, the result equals 15.8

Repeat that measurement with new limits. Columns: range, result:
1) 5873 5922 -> 15.5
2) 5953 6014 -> 15.2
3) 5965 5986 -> 15.2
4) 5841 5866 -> 15.9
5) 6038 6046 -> 16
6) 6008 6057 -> 15.8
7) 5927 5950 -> 16.1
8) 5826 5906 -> 15.8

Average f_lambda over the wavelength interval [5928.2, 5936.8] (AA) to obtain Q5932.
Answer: 15.7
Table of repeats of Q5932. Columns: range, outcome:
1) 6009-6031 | 14.9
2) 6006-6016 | 14.5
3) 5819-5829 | 16.9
